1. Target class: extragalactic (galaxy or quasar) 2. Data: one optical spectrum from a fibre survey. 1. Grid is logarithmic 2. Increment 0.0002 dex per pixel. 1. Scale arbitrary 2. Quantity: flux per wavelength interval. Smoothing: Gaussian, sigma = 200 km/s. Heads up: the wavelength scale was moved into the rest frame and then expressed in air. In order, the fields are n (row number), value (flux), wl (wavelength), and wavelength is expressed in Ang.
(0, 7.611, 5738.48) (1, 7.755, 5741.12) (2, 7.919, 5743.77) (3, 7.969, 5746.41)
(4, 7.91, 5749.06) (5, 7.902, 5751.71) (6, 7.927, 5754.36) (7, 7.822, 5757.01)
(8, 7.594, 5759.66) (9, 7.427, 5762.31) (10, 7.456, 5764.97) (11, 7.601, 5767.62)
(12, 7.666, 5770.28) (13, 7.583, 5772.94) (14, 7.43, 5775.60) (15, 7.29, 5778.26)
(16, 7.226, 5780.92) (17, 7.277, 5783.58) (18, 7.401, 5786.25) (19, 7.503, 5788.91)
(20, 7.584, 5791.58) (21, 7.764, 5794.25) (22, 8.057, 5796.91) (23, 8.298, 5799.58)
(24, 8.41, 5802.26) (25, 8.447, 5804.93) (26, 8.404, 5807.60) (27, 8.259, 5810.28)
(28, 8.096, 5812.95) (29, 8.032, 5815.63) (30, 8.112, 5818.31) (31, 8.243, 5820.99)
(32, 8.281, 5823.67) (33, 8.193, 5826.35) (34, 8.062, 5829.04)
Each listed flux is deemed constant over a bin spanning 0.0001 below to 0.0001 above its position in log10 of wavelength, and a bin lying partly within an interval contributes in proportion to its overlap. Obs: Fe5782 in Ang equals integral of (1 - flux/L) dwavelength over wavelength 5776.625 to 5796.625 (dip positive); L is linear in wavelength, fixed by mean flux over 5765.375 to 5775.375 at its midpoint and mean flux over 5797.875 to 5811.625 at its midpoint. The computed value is 1.2 Ang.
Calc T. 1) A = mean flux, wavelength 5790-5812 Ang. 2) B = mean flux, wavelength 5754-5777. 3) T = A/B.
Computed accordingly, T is 1.07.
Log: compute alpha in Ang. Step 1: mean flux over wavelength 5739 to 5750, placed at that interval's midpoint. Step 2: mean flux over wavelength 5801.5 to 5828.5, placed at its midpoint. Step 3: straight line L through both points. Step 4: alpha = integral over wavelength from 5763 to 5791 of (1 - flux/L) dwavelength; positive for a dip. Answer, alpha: 2.1 Ang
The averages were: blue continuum 7.87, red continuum 8.24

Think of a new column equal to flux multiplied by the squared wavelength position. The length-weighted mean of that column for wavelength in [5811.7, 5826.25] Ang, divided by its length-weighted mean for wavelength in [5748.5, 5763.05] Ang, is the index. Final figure 1.1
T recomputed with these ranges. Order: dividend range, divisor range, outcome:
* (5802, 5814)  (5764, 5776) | 1.10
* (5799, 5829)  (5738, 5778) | 1.07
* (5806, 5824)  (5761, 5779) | 1.09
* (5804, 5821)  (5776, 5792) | 1.12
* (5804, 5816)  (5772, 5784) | 1.12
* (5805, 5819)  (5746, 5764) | 1.06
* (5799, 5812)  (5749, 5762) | 1.07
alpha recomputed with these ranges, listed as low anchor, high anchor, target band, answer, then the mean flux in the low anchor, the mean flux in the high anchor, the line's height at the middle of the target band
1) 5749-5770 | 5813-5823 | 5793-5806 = -0.32 Ang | 7.69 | 8.13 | 7.99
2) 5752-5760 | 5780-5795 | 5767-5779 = 0.16 Ang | 7.82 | 7.45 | 7.62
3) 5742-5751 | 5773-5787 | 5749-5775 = -0.06 Ang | 7.92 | 7.34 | 7.65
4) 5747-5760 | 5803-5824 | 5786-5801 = 0.58 Ang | 7.85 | 8.24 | 8.11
